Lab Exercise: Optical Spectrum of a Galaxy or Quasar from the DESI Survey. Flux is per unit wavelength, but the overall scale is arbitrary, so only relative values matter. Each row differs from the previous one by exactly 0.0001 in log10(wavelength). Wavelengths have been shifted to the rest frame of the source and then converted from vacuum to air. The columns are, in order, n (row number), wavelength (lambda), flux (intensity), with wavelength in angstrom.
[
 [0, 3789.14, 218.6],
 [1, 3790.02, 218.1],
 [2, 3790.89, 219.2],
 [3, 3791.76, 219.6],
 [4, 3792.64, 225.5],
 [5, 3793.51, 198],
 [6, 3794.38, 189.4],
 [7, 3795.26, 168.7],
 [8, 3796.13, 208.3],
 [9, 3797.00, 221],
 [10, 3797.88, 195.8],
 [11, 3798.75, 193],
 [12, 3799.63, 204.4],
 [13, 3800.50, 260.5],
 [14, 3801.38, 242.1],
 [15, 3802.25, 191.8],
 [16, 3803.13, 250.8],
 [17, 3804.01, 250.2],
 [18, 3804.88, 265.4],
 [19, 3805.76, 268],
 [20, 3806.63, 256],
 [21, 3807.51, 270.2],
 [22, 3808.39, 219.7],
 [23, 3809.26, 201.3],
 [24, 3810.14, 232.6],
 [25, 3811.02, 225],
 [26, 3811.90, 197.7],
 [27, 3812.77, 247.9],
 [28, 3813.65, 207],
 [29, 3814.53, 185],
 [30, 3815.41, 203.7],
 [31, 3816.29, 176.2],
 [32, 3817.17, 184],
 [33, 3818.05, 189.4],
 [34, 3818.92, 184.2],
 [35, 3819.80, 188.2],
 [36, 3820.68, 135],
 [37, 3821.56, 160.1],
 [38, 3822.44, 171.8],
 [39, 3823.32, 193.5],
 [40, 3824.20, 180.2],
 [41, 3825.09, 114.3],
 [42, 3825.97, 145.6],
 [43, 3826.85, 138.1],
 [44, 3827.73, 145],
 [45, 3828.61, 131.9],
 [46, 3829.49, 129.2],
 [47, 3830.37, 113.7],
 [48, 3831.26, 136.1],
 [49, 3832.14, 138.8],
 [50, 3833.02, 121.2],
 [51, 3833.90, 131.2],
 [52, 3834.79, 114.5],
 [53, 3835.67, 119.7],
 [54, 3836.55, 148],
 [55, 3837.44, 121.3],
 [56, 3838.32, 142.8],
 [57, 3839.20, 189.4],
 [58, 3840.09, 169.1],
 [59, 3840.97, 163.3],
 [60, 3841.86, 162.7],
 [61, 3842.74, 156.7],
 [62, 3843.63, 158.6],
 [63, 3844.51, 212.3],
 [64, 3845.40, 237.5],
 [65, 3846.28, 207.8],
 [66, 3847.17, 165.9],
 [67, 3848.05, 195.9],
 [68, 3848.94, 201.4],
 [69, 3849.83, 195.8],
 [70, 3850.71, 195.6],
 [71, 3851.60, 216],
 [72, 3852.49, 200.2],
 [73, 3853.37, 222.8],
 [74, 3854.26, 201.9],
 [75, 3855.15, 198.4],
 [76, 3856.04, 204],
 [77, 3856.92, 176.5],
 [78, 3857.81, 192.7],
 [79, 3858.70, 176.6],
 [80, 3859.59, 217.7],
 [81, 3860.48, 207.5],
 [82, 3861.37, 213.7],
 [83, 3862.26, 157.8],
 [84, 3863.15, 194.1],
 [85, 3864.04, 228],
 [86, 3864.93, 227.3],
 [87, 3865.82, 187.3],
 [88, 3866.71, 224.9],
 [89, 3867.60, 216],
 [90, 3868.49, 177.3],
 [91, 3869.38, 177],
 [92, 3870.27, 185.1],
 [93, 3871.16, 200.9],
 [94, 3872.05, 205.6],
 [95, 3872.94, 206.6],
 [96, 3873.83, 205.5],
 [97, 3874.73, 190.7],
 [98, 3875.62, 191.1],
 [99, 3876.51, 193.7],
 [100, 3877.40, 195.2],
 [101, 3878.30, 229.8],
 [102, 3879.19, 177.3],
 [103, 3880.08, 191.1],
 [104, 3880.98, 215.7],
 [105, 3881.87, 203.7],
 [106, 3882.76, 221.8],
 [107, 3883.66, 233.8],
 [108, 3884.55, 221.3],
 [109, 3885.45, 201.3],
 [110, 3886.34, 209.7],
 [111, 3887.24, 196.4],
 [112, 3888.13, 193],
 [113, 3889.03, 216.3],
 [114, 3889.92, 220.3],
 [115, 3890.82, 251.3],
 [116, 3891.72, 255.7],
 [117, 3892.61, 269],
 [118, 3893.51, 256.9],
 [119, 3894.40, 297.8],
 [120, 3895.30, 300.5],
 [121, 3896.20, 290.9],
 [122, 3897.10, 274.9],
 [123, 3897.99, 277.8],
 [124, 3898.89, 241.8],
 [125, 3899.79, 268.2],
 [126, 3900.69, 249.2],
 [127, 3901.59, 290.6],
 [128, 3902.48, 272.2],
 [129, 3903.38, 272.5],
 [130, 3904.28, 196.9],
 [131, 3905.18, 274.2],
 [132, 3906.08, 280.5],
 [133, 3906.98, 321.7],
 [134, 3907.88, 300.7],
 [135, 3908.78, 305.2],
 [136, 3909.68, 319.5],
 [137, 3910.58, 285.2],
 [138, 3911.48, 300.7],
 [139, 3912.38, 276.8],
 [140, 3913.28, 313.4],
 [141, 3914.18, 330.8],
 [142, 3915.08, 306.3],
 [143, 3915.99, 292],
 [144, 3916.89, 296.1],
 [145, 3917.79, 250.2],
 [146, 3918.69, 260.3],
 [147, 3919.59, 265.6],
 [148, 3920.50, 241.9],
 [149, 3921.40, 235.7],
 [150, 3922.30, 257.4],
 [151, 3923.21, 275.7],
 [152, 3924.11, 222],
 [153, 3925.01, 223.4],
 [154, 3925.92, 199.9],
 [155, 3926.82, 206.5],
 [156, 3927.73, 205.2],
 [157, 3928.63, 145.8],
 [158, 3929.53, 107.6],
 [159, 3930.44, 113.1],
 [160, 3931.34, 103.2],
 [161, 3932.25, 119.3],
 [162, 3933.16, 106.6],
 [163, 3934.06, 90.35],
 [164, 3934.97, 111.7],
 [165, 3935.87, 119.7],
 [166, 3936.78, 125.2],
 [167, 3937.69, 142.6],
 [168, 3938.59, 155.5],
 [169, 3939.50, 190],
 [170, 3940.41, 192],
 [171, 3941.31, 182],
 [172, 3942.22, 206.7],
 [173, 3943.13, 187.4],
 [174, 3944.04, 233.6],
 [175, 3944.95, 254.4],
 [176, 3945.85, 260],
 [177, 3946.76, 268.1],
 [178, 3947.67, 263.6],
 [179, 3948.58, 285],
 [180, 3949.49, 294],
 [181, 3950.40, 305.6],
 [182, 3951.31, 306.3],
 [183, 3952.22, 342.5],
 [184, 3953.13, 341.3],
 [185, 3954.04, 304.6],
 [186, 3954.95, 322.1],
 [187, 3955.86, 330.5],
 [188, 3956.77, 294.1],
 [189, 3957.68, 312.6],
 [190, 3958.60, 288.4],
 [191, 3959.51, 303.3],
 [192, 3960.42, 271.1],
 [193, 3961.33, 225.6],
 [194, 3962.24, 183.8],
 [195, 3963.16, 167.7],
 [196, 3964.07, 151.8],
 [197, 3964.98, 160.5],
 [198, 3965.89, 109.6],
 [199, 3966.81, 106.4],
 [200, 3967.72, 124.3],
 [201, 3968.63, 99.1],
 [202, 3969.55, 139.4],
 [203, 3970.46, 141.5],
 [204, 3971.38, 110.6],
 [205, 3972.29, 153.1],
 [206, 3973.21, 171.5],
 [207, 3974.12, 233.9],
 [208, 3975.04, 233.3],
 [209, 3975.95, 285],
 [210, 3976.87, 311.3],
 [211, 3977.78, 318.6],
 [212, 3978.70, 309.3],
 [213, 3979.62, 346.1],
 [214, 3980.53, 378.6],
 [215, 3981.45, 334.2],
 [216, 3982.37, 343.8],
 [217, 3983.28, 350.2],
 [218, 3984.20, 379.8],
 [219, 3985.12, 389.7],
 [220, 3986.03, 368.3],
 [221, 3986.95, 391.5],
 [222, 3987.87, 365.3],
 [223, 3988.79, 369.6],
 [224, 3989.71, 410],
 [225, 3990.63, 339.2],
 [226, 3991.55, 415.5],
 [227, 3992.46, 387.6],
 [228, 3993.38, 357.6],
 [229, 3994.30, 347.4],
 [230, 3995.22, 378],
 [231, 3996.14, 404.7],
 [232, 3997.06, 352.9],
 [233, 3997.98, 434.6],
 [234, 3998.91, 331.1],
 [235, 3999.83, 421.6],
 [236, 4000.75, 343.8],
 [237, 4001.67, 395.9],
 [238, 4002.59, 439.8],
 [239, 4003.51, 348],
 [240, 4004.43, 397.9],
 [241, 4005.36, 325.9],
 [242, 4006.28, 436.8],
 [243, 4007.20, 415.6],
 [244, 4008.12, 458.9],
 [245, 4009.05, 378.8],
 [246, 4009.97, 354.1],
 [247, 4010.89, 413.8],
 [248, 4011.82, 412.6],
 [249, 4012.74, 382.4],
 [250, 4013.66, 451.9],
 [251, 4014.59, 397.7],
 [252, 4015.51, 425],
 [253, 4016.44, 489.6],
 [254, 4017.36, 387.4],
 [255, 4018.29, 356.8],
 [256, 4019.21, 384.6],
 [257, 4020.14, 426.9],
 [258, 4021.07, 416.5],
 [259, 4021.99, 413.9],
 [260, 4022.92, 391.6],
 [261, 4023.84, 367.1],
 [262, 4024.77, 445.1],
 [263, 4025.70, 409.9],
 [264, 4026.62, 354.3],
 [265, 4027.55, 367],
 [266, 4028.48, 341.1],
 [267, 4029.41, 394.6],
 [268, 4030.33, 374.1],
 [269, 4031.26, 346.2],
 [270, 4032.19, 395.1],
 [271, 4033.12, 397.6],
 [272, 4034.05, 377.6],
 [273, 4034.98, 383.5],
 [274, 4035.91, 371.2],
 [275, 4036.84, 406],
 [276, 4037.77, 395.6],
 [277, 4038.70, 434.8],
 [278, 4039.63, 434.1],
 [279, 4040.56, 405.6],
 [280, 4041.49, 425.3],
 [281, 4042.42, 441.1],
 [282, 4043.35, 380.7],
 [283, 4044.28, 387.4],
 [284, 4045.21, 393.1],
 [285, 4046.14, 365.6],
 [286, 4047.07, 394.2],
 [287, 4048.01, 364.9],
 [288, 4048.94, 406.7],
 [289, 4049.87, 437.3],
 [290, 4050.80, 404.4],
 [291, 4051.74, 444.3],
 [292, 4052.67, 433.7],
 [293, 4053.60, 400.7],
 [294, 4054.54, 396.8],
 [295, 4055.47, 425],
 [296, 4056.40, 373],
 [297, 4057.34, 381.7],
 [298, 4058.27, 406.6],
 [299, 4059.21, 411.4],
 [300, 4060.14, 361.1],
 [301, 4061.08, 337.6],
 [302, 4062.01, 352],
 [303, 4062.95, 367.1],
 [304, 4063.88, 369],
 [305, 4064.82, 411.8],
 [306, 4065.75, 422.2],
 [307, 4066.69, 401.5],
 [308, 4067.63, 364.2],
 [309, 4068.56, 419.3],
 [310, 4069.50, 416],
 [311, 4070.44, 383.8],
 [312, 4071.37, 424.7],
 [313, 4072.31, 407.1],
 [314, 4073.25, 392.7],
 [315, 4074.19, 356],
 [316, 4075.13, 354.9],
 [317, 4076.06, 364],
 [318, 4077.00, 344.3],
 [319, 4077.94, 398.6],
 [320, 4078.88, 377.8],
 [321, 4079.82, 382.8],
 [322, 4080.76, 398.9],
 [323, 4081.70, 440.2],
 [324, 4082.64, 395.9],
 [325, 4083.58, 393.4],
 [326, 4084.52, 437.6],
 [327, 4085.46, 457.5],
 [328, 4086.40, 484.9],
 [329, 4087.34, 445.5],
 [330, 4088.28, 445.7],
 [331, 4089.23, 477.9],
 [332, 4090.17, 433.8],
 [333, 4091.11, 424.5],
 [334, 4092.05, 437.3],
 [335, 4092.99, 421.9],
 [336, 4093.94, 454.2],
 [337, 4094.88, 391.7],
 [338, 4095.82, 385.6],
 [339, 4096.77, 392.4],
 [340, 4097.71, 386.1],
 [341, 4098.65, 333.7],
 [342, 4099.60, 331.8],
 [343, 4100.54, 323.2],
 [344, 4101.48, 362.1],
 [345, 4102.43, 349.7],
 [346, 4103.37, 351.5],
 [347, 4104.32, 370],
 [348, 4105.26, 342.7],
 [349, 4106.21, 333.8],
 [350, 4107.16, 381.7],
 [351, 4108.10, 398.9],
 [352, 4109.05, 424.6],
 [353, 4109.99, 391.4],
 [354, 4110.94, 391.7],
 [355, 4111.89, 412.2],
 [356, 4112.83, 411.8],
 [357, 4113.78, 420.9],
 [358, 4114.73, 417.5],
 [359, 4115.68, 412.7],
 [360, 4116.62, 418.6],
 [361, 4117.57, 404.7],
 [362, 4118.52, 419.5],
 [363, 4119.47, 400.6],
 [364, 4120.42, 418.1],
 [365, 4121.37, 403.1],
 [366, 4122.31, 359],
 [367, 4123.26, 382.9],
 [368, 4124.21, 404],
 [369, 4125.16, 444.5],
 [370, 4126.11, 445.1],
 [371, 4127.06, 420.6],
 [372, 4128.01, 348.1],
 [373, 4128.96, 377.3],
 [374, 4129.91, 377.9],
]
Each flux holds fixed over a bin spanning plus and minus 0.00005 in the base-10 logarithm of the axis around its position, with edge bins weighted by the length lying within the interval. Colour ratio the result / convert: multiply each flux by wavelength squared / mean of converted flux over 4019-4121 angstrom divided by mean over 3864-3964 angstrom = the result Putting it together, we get 1.83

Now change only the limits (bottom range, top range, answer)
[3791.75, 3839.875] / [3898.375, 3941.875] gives 1.28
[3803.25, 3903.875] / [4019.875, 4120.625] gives 2.20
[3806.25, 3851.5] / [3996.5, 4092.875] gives 2.55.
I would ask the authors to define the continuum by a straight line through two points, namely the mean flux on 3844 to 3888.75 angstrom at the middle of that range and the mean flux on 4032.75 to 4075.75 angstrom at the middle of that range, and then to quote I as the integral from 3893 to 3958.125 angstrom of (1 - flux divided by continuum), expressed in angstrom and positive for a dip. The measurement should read 3.87 angstrom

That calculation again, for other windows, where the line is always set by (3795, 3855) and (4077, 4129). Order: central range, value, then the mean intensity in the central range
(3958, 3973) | 6.2 angstrom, 172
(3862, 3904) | 1.2 angstrom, 225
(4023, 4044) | -2.8 angstrom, 393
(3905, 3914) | -1.7 angstrom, 300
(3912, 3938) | 5.6 angstrom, 205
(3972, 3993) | -1.5 angstrom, 331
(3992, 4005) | -2.5 angstrom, 381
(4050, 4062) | -1.1 angstrom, 397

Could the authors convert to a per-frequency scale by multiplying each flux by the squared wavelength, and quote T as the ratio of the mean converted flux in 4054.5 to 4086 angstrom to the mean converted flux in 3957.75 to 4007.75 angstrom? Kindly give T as 1.35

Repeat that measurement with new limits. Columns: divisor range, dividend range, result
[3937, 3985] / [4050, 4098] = 1.75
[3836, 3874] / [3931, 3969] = 1.17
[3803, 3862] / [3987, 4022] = 2.33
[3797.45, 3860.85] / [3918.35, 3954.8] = 1.20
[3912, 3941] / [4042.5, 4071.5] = 2.09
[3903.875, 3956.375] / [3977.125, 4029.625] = 1.68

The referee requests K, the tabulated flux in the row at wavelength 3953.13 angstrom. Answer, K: 341.3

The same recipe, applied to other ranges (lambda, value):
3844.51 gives 212.3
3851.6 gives 216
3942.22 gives 206.7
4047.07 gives 394.2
